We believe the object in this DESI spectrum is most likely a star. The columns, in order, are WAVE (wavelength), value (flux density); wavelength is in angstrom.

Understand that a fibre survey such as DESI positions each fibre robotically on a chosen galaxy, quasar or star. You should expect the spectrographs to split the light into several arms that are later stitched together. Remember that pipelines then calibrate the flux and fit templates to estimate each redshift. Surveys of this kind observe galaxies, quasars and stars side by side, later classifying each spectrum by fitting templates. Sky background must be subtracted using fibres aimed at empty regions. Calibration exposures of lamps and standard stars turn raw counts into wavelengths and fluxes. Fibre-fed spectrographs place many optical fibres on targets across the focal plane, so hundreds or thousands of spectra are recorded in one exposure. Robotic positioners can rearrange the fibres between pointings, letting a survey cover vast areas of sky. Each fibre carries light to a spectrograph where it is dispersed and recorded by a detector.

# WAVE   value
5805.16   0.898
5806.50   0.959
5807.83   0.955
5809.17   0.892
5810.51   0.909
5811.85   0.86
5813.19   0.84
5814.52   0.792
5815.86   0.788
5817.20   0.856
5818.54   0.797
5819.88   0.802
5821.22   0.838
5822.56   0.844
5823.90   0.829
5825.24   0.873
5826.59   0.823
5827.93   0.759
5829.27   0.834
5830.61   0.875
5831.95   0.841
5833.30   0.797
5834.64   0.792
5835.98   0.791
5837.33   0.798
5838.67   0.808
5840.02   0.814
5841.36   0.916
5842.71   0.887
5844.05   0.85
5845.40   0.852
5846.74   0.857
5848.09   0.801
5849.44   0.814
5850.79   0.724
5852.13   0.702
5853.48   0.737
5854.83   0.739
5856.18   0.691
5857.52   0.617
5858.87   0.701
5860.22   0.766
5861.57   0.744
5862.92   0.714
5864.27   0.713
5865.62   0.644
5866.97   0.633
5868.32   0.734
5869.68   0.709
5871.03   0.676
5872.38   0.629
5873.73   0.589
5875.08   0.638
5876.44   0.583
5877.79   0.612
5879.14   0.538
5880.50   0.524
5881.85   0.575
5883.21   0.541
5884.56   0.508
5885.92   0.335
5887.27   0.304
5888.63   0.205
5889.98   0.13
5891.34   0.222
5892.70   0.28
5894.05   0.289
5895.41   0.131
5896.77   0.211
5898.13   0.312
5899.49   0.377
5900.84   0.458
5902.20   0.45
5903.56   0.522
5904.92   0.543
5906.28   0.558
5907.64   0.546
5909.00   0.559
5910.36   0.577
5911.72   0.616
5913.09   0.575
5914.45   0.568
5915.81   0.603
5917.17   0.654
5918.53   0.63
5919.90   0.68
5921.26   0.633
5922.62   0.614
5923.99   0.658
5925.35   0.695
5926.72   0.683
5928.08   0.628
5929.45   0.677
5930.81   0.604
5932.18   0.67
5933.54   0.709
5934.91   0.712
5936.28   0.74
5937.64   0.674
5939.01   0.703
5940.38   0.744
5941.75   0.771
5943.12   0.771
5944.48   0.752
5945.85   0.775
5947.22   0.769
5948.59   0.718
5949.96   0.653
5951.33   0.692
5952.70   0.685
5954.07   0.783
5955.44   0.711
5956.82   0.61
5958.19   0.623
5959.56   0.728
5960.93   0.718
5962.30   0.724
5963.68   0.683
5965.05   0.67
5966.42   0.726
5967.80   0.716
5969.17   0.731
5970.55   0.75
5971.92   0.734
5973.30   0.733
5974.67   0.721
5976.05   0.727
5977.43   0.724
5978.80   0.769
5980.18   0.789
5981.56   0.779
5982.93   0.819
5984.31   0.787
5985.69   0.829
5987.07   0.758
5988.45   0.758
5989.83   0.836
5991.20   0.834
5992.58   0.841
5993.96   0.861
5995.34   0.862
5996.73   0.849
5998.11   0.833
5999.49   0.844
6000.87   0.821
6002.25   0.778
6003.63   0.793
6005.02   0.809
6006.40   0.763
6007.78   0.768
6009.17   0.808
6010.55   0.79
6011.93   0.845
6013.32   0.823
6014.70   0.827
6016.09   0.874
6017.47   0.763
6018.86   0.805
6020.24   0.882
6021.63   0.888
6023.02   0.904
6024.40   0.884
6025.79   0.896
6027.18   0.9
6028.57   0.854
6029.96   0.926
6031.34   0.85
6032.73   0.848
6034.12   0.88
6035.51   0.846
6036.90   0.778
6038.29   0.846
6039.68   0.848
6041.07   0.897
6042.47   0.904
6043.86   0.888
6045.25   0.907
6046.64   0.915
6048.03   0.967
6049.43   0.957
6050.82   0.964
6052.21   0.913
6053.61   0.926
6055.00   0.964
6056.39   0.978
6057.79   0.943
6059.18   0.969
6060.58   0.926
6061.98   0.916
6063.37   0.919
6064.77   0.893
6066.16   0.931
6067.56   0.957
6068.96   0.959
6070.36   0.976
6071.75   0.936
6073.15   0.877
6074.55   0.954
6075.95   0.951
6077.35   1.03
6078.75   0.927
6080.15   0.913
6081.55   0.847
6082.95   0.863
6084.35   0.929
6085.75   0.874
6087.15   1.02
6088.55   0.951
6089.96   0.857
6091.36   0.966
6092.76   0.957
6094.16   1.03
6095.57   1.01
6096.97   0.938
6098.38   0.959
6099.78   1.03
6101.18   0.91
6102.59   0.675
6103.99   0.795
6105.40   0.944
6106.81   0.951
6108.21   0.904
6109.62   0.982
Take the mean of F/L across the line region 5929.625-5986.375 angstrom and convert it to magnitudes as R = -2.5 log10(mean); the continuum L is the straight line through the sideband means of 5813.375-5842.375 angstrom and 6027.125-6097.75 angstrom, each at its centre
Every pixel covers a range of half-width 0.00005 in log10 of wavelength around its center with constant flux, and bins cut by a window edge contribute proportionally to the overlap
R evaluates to 0.21 mag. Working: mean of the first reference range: 0.823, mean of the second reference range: 0.921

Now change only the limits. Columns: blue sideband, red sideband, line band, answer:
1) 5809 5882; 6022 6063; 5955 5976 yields 0.20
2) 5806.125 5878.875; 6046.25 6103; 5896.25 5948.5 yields 0.32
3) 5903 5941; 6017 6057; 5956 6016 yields 0.01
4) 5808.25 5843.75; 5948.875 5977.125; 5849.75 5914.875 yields 0.41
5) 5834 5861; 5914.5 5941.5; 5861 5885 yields 0.19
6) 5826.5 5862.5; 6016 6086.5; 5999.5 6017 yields 0.09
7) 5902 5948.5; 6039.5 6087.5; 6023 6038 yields -0.01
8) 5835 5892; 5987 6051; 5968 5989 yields 0.06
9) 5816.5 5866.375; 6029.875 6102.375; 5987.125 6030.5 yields 0.07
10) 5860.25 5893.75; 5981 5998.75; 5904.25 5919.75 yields 0.06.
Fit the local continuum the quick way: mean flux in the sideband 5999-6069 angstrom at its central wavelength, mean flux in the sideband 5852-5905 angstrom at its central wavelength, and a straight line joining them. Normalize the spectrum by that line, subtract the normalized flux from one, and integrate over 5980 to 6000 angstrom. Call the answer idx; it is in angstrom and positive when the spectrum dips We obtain -1.1 angstrom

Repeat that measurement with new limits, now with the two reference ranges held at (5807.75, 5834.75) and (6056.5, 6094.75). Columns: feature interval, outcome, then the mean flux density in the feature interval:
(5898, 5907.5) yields 4.3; 0.474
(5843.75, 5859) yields 1.6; 0.757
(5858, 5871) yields 2.3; 0.703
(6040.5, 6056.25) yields -0.1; 0.93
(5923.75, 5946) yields 4.5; 0.703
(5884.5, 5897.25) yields 9.1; 0.25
